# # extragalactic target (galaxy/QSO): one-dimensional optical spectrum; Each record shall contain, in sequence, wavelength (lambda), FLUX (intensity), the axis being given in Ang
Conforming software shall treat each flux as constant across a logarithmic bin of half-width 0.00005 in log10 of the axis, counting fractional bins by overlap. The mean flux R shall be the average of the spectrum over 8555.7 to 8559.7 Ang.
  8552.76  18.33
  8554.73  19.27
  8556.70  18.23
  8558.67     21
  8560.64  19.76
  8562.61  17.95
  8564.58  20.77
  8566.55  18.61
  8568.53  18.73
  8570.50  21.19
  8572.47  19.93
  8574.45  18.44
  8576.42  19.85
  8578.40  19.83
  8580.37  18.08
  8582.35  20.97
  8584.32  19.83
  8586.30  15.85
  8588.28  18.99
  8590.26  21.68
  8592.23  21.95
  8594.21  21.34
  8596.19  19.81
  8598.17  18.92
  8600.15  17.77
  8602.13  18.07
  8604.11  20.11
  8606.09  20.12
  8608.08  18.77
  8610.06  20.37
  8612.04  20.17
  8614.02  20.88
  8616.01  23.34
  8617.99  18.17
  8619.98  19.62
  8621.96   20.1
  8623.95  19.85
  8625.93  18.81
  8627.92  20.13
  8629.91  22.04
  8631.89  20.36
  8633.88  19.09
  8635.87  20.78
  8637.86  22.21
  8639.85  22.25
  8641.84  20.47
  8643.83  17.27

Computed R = 19.6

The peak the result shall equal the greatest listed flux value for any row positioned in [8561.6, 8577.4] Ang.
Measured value 21.19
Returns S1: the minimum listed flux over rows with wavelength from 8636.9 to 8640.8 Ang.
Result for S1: 22.21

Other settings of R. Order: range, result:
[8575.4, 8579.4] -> 19.8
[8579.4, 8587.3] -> 18.7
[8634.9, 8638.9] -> 21.5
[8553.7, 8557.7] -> 18.8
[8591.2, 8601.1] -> 20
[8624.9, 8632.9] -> 20.3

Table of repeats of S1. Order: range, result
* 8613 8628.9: 18.17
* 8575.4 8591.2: 15.85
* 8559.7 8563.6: 17.95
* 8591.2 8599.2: 18.92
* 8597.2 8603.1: 17.77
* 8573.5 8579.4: 18.44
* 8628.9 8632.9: 20.36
